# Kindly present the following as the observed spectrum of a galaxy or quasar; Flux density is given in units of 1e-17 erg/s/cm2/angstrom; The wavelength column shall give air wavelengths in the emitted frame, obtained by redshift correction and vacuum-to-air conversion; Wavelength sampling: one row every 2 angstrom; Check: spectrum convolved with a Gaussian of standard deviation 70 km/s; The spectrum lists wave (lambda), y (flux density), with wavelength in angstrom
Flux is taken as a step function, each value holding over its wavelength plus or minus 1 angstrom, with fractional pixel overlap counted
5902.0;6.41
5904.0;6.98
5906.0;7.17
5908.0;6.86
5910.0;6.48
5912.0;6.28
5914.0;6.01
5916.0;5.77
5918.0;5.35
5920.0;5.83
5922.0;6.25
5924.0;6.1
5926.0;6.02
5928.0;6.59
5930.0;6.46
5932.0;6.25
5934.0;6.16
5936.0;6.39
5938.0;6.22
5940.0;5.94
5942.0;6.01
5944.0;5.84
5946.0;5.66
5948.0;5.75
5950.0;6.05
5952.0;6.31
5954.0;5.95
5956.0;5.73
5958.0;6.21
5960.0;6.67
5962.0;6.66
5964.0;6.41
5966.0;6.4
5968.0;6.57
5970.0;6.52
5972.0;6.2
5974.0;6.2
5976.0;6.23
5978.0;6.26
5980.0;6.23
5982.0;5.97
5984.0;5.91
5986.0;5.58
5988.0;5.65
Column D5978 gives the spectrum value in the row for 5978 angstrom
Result 6.26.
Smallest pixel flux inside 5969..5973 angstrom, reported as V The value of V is 6.2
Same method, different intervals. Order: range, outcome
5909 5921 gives 5.35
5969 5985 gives 5.91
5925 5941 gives 5.94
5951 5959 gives 5.73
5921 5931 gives 6.02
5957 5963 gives 6.21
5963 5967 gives 6.4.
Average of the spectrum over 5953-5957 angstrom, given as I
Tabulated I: 5.84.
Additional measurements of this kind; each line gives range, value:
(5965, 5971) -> 6.5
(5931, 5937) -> 6.27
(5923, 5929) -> 6.24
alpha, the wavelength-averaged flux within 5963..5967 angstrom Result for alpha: 6.41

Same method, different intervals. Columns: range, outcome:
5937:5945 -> 6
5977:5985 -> 6.09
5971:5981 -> 6.22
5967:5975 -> 6.37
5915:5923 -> 5.8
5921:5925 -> 6.17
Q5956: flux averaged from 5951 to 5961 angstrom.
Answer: 6.17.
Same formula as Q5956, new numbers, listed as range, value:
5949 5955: 6.1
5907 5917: 6.28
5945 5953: 5.94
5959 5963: 6.67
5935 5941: 6.18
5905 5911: 6.84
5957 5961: 6.44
